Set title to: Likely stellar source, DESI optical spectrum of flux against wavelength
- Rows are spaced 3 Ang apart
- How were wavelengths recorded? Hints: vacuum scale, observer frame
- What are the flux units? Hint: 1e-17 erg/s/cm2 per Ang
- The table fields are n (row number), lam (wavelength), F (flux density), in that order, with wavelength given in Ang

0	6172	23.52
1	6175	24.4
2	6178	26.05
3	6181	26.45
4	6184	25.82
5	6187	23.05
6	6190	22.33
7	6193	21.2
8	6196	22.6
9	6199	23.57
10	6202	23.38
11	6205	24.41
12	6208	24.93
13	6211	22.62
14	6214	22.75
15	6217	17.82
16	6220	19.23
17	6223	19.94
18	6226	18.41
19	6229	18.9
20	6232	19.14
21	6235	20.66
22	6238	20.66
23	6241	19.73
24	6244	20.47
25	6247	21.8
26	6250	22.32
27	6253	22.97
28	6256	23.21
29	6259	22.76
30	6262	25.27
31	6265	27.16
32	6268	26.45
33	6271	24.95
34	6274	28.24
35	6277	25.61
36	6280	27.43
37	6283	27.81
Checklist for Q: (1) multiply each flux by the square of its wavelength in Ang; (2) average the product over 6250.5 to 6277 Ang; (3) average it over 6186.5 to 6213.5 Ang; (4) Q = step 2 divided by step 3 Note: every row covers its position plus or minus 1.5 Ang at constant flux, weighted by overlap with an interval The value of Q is 1.11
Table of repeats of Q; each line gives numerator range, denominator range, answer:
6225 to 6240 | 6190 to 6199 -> 0.89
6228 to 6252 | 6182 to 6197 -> 0.90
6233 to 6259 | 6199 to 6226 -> 1.00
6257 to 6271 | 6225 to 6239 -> 1.31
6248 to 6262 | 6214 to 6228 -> 1.21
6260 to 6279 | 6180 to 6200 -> 1.14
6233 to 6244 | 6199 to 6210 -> 0.85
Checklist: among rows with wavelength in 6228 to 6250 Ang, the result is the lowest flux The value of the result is 18.9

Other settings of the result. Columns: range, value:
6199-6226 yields 17.82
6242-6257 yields 20.47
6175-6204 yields 21.2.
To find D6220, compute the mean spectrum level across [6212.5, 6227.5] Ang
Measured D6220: 19.6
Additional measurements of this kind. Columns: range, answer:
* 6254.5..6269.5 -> 25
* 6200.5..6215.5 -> 23.6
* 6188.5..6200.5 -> 22.4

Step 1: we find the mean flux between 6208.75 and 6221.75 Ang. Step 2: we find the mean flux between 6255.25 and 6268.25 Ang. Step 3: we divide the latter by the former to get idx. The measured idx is 1.20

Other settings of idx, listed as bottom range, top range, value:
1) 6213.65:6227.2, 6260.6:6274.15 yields 1.35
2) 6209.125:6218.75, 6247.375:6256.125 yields 1.07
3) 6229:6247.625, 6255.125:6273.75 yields 1.25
